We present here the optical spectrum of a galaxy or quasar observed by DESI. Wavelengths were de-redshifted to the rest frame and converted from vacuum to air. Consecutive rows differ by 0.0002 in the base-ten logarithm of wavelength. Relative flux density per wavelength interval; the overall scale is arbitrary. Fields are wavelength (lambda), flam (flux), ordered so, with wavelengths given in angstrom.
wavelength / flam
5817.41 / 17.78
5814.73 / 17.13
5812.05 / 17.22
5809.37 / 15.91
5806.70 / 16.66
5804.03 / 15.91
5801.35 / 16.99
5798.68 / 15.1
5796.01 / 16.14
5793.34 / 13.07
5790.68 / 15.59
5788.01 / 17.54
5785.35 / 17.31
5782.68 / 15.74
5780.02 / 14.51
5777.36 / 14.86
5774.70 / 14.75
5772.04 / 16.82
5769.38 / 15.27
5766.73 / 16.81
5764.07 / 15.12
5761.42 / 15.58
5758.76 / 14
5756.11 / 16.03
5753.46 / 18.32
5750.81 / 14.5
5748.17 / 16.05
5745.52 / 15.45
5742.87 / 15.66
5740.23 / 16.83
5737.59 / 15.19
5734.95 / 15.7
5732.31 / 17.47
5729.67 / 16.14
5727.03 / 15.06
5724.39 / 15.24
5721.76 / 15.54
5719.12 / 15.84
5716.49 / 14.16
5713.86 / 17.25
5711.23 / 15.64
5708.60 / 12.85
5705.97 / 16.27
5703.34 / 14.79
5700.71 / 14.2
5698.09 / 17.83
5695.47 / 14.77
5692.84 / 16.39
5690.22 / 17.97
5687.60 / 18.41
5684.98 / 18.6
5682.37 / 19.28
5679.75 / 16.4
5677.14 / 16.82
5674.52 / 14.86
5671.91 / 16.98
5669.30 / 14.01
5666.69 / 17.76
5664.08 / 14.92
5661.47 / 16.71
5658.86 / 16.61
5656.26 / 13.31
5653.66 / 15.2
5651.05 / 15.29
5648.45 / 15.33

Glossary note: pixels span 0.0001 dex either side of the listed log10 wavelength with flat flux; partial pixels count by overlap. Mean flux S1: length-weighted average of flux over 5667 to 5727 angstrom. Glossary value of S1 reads 16.1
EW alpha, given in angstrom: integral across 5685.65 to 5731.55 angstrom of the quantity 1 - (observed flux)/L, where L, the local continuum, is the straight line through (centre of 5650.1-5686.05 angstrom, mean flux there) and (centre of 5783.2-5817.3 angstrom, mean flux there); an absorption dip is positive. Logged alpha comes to 1.0 angstrom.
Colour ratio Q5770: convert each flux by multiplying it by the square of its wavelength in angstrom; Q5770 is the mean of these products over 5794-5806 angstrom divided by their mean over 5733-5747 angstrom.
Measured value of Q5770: 1.0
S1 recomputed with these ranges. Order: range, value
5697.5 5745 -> 15.6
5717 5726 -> 15.4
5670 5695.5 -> 17.1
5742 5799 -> 15.7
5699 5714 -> 15.1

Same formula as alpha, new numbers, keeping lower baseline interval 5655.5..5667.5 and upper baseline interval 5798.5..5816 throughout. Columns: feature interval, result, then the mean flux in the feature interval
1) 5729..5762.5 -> 0.68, 15.9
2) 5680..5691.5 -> -1.70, 18.4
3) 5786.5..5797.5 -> 0.55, 15.6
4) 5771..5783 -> 0.81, 15.3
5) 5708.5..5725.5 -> 0.78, 15.4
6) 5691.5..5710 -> 0.87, 15.3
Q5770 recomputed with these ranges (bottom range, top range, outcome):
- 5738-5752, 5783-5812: 1.04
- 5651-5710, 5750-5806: 1.01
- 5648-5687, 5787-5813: 1.03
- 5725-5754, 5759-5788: 1.00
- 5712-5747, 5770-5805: 1.01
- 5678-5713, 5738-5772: 0.98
